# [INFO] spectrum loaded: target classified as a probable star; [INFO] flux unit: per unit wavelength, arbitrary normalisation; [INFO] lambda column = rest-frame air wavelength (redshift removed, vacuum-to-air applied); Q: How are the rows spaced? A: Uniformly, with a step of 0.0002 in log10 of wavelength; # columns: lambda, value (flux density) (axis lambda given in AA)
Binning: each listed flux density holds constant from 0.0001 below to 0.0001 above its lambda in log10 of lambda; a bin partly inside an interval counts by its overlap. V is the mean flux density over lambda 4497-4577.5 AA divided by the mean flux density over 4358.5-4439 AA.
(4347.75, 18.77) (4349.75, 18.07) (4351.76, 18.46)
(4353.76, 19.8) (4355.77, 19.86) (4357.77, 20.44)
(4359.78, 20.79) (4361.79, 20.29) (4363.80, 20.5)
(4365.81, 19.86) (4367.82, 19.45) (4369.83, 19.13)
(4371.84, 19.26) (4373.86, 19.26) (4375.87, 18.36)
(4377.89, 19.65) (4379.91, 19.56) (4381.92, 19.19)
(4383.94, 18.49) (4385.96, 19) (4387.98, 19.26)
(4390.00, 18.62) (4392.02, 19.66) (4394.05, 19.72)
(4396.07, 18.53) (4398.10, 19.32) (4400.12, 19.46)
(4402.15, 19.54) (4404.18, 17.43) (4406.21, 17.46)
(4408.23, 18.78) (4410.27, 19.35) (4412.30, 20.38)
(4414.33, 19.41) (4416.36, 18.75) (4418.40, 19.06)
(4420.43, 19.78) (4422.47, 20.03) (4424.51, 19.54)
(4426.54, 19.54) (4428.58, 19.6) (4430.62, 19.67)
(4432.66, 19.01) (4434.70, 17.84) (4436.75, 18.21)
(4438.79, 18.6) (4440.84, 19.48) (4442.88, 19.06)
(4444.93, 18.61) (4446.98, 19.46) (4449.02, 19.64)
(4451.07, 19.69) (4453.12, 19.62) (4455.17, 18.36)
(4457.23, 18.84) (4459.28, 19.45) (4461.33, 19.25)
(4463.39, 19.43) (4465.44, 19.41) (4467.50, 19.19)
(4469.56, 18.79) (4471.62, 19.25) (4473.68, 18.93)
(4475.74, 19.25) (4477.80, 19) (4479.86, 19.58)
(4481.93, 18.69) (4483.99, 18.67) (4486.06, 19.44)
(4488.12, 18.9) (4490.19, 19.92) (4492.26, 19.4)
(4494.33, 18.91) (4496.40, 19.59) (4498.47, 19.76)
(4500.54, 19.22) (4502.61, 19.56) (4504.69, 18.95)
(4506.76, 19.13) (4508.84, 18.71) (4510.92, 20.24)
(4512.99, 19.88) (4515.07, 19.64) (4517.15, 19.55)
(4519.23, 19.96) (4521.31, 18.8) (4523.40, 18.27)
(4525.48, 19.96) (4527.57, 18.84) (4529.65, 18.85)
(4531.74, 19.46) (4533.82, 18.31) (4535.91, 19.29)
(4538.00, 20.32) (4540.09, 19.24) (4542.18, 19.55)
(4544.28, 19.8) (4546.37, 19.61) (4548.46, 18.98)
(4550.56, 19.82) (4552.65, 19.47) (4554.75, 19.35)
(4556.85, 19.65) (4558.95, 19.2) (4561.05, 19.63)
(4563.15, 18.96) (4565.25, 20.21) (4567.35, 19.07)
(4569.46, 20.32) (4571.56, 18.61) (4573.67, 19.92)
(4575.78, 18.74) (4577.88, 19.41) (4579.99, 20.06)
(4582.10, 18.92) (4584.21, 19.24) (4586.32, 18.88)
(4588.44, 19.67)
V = 1.0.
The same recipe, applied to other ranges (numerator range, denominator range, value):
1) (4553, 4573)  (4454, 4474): 1.02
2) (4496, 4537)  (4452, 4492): 1.01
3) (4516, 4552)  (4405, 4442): 1.01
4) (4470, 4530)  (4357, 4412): 1.00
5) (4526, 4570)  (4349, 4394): 1.00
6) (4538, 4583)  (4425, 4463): 1.02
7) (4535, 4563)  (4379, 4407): 1.03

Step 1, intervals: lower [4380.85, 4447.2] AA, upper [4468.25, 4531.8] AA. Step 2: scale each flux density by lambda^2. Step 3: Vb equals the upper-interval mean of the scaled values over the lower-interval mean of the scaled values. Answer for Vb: 1.05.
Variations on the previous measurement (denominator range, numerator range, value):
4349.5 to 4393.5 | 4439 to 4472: 1.03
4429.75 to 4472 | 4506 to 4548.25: 1.05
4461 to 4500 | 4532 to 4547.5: 1.04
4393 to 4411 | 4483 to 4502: 1.07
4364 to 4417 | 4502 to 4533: 1.07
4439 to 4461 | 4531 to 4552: 1.05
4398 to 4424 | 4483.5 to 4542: 1.06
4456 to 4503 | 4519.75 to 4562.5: 1.03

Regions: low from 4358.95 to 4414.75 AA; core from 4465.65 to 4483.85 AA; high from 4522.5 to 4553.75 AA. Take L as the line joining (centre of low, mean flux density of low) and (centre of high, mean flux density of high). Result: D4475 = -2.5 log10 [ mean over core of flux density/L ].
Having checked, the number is 0.01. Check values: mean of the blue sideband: 19.3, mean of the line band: 19.1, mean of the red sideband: 19.3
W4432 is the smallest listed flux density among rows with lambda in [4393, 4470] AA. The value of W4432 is 17.43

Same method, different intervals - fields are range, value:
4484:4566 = 18.27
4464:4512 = 18.67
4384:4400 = 18.53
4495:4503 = 19.22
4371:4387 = 18.36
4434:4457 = 17.84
